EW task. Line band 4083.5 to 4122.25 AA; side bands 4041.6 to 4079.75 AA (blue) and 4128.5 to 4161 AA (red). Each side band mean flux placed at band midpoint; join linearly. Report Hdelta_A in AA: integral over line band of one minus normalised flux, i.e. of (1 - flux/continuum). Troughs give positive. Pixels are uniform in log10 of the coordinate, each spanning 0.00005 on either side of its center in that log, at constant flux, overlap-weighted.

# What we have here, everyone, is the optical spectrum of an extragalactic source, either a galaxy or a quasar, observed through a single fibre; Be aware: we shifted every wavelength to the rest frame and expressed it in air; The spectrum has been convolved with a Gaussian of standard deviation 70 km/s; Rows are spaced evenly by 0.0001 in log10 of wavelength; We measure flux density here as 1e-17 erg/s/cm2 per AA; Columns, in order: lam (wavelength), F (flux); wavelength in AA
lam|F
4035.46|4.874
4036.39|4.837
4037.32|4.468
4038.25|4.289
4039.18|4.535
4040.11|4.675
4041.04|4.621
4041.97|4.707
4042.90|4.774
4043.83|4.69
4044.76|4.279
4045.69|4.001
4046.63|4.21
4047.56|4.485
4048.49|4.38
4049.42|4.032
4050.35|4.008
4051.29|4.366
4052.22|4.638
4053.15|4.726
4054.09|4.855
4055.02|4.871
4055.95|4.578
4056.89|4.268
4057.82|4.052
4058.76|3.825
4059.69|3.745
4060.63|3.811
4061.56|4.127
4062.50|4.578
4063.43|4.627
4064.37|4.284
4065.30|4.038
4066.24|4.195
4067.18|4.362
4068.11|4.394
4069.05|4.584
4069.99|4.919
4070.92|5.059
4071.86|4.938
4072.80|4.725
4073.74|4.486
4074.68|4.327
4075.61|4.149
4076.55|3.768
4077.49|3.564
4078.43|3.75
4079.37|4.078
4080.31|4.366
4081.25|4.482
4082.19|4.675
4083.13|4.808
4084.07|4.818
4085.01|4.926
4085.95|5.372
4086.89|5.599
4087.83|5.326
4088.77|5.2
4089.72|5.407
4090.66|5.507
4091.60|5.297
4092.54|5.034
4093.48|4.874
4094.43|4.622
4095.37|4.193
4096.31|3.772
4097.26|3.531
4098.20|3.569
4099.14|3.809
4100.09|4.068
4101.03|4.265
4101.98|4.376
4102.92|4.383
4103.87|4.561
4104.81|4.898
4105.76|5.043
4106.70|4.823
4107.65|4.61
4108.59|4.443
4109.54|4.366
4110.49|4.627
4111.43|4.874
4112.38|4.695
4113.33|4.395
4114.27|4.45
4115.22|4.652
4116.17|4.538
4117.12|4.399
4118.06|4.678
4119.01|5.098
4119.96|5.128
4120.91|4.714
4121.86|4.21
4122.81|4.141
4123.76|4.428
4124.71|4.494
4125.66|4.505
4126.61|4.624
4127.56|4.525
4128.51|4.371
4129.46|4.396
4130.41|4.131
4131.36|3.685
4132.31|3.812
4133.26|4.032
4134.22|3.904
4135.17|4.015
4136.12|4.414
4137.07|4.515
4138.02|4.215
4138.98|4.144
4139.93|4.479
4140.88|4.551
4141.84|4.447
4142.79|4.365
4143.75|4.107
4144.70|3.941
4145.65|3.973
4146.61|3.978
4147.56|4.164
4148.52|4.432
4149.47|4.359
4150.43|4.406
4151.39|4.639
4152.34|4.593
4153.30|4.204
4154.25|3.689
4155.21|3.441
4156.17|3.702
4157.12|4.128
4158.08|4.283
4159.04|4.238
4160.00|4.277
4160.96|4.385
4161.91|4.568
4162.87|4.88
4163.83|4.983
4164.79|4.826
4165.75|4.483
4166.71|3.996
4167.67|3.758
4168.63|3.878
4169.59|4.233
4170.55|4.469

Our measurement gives -3.6 AA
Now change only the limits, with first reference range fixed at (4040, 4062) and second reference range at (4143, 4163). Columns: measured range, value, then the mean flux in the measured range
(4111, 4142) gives -1.25 AA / 4.41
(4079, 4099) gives -1.97 AA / 4.72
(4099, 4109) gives -0.53 AA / 4.5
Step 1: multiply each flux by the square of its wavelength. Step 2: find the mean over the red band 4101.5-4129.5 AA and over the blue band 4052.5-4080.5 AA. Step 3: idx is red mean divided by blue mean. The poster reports 1.08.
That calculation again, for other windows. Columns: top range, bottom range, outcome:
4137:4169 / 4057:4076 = 1.02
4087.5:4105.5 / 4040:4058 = 1.05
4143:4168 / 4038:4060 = 1.02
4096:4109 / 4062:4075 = 0.96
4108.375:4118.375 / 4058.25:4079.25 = 1.09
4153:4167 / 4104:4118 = 0.95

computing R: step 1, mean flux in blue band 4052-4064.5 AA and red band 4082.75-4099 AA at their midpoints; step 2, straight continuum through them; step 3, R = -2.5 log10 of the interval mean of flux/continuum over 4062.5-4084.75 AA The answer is 0.03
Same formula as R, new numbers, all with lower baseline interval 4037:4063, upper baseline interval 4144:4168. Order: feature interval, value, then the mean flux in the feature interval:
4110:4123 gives -0.08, 4.62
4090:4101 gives -0.02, 4.4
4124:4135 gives 0.02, 4.22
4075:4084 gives 0.03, 4.21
